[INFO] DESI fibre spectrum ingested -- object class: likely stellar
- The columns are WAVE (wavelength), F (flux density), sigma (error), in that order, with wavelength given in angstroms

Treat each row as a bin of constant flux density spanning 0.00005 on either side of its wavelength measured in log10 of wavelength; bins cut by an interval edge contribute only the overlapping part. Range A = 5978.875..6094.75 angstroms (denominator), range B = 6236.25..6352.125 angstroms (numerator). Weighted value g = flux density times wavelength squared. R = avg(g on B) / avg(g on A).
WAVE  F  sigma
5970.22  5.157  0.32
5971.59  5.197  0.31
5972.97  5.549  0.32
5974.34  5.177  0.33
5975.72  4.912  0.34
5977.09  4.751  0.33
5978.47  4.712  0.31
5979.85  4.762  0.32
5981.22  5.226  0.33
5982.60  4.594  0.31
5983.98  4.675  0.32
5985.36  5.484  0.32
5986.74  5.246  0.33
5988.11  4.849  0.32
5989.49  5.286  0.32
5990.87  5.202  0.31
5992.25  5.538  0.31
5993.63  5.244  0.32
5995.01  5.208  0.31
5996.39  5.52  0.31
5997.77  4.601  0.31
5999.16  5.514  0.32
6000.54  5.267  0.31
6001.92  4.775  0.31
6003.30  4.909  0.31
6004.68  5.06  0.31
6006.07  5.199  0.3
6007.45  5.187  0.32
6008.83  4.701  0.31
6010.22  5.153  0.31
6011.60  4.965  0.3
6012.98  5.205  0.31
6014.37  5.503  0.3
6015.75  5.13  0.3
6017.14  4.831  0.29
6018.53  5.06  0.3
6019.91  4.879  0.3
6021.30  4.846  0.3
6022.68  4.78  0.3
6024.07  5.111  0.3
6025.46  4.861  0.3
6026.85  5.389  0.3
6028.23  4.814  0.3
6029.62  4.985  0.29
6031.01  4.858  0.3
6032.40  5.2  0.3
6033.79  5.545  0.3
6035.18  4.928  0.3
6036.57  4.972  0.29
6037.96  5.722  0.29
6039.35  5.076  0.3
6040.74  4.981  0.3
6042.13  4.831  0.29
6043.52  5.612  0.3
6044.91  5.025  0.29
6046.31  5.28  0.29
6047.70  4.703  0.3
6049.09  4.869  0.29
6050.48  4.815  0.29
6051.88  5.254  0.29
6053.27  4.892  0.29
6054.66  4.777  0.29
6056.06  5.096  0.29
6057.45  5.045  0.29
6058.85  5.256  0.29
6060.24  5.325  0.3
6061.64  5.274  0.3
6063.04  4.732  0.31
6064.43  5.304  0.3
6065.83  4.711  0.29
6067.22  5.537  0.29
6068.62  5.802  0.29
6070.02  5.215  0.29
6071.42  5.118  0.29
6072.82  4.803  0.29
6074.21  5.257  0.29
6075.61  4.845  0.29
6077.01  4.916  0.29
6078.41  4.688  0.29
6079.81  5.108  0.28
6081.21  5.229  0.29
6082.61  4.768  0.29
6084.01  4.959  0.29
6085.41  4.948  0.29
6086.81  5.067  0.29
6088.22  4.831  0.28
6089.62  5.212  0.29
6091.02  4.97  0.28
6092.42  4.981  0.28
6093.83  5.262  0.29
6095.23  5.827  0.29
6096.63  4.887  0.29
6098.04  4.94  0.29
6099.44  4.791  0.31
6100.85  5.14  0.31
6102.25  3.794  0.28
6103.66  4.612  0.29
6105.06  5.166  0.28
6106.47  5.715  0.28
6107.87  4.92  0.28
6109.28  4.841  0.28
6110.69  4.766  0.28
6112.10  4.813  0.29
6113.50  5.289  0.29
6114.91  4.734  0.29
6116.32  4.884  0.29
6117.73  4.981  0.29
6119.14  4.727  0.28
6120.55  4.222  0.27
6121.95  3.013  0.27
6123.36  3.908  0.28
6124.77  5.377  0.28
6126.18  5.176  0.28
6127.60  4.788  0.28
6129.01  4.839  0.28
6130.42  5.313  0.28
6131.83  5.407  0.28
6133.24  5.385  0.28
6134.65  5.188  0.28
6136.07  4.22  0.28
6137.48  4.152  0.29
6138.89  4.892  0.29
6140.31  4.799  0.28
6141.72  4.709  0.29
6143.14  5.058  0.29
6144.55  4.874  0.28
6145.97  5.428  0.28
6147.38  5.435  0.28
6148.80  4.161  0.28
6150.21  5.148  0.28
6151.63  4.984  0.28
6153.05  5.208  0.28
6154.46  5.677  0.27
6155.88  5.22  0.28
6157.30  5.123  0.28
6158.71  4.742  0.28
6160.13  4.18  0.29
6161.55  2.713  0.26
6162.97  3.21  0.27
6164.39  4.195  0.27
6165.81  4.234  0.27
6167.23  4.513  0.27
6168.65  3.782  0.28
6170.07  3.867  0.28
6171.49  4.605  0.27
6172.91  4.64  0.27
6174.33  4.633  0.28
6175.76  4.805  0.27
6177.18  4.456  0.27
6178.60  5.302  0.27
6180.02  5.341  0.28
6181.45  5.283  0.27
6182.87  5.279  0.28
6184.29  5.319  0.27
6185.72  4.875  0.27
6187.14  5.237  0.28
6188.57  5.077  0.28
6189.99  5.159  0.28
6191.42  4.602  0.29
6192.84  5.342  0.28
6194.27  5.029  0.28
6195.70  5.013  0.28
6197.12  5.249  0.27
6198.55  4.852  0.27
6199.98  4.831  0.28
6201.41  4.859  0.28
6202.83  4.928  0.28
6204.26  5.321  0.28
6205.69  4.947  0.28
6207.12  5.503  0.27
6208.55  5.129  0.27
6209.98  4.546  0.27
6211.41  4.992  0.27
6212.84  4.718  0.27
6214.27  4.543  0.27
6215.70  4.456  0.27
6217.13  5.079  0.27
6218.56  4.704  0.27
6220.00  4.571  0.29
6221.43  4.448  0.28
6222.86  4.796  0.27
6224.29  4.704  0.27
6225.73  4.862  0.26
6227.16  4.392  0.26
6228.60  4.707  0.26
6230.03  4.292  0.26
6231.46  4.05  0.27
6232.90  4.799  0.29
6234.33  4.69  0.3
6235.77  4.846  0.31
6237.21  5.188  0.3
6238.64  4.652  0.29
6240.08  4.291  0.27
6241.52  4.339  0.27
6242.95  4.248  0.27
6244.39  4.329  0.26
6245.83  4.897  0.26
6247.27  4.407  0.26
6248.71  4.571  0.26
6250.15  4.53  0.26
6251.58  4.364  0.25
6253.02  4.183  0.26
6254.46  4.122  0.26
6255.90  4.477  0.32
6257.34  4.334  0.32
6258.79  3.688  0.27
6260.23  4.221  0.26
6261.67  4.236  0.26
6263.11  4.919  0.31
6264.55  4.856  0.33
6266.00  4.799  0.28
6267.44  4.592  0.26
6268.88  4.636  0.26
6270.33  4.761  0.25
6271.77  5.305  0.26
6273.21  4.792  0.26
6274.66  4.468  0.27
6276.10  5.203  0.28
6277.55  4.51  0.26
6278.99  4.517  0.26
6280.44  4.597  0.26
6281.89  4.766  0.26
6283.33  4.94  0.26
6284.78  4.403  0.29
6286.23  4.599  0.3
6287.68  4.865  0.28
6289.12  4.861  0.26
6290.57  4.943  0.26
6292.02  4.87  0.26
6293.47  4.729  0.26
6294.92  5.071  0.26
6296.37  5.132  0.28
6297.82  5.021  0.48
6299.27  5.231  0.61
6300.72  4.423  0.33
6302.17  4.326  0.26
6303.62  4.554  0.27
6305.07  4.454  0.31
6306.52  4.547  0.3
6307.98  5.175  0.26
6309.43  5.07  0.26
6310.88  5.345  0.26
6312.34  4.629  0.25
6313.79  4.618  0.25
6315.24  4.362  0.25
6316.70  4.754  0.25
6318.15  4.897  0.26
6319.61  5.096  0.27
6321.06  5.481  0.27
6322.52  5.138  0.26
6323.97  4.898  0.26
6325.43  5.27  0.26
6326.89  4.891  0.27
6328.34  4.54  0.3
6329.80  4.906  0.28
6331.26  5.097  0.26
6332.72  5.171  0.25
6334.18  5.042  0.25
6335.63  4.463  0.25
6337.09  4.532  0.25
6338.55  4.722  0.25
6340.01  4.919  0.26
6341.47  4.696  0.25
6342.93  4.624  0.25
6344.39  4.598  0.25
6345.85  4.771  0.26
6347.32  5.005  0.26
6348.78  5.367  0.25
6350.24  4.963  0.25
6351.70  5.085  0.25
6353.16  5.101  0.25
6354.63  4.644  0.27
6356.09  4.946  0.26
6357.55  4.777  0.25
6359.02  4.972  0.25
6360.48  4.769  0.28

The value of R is 1.01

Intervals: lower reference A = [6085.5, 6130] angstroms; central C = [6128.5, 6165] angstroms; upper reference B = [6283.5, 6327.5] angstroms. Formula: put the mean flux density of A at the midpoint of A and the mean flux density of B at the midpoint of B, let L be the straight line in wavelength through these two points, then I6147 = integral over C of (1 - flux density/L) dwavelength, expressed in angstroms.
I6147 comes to 0.6 angstroms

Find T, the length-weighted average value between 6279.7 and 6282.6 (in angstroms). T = 4.67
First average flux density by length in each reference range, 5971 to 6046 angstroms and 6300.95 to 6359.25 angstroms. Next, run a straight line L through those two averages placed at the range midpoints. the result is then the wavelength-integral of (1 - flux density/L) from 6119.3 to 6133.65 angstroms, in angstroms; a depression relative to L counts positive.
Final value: 0.8 angstroms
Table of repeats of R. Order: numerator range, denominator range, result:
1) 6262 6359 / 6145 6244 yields 1.06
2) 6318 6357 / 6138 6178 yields 1.13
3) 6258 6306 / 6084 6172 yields 1.04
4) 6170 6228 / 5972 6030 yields 1.03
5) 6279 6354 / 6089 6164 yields 1.07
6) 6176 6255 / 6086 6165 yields 1.02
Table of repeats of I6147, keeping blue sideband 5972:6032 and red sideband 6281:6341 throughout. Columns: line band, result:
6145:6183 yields 2.2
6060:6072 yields -0.5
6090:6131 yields 1.1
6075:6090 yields 0.1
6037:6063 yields -0.3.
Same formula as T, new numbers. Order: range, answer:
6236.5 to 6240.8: 4.71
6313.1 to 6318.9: 4.66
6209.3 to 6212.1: 4.77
